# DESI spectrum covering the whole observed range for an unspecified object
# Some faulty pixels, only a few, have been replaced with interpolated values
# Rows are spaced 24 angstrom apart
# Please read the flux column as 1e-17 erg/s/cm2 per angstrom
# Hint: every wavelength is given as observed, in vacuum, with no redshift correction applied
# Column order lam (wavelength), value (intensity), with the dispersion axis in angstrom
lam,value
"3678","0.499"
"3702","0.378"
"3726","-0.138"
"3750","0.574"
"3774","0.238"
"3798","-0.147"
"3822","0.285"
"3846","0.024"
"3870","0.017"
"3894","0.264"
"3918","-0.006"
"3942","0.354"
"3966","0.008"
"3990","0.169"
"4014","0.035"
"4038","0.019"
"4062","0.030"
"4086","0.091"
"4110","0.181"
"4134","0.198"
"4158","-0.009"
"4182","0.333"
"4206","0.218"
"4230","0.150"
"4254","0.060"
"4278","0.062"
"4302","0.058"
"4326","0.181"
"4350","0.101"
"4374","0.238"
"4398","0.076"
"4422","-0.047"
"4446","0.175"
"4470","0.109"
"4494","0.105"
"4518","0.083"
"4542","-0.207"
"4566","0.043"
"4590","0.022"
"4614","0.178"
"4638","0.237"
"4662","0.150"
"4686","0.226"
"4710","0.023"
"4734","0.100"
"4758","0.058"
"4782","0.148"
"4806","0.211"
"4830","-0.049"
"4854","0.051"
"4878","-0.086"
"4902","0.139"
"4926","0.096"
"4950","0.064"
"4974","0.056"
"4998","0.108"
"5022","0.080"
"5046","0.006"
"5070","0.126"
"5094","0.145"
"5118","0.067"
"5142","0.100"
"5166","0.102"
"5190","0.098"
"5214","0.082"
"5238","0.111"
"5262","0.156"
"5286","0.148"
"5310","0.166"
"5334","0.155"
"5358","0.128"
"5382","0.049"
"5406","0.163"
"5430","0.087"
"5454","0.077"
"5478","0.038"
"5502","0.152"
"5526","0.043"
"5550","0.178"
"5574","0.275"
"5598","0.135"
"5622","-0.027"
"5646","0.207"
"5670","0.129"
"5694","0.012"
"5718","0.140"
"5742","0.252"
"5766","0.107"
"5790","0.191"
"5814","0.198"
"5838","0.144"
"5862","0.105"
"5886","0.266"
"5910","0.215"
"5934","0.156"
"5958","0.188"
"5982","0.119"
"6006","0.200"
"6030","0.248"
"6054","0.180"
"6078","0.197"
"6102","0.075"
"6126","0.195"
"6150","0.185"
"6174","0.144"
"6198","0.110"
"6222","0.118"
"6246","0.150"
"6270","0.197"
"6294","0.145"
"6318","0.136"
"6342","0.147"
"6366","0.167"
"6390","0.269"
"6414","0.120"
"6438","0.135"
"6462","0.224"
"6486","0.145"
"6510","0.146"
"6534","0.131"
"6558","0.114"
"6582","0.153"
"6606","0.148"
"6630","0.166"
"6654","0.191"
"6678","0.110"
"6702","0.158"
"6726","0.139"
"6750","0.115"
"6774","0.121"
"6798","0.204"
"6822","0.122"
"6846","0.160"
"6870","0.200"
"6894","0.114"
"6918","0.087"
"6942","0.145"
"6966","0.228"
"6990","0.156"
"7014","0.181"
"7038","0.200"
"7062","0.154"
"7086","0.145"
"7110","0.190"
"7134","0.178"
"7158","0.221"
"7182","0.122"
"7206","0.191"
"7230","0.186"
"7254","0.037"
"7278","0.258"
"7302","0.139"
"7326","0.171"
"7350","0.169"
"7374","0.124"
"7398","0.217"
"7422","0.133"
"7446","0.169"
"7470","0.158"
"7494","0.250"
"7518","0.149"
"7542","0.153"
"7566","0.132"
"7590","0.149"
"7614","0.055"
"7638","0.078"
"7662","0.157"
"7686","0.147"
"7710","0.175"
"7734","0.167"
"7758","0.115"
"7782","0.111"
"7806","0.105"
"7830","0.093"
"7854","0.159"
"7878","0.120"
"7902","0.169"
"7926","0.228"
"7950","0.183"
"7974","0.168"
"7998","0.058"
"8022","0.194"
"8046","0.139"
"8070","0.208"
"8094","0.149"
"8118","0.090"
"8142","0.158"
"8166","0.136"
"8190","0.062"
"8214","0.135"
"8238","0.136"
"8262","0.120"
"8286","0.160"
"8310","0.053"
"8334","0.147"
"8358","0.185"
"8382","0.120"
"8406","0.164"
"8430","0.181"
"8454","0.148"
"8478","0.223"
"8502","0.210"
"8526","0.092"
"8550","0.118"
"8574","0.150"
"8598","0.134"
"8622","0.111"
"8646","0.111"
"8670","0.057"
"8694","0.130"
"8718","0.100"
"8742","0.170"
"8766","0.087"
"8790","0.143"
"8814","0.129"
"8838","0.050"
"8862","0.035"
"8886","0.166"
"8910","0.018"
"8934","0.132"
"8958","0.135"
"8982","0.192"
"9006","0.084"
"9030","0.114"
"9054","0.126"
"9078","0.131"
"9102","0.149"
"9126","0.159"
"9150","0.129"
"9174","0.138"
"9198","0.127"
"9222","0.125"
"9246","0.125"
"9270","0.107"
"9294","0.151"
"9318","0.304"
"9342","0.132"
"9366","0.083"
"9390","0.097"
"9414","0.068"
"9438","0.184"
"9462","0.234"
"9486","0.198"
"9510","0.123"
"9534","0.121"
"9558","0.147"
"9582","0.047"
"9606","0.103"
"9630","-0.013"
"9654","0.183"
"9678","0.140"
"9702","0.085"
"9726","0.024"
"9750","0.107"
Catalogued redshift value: 0.261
